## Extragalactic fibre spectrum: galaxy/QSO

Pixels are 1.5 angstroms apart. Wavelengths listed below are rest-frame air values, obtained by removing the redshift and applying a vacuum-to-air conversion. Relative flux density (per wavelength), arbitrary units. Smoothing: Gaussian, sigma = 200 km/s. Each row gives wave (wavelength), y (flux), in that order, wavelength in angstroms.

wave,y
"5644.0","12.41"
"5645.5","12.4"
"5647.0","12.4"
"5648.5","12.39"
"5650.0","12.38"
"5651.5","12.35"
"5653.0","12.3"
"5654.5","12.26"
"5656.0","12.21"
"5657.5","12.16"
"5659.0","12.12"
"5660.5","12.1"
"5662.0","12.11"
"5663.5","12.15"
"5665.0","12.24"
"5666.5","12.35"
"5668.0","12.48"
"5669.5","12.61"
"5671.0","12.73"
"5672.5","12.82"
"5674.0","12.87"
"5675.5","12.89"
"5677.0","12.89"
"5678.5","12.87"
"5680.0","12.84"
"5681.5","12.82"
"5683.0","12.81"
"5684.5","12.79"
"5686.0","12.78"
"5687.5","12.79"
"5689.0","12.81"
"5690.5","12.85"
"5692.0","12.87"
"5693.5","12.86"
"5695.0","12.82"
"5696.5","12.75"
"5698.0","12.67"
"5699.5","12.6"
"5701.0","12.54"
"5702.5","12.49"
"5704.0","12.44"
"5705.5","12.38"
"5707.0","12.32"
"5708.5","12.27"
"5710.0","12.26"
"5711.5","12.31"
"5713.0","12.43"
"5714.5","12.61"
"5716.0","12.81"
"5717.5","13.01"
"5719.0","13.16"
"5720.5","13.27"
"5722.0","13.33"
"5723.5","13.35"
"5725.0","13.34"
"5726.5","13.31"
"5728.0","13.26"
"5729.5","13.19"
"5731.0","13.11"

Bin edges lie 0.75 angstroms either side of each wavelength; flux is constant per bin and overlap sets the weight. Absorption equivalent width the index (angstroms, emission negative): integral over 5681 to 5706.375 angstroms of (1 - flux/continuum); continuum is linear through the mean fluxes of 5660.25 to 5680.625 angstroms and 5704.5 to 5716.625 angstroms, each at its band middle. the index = -0.4 angstroms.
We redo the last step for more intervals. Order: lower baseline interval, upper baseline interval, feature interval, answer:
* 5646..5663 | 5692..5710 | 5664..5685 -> -0.5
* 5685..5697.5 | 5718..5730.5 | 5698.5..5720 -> 0.8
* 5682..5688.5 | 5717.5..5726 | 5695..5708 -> 0.5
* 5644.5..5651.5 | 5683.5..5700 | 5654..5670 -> 0.3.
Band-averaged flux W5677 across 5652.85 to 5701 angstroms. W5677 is 12.6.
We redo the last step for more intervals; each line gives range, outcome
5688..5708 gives 12.6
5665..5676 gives 12.6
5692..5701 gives 12.7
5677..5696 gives 12.8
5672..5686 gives 12.8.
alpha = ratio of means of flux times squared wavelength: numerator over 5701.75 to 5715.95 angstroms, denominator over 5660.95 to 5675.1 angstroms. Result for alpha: 1.01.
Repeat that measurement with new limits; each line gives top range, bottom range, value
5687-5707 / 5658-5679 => 1.02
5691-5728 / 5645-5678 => 1.05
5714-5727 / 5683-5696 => 1.04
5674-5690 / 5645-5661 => 1.06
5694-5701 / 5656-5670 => 1.05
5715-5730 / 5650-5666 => 1.11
